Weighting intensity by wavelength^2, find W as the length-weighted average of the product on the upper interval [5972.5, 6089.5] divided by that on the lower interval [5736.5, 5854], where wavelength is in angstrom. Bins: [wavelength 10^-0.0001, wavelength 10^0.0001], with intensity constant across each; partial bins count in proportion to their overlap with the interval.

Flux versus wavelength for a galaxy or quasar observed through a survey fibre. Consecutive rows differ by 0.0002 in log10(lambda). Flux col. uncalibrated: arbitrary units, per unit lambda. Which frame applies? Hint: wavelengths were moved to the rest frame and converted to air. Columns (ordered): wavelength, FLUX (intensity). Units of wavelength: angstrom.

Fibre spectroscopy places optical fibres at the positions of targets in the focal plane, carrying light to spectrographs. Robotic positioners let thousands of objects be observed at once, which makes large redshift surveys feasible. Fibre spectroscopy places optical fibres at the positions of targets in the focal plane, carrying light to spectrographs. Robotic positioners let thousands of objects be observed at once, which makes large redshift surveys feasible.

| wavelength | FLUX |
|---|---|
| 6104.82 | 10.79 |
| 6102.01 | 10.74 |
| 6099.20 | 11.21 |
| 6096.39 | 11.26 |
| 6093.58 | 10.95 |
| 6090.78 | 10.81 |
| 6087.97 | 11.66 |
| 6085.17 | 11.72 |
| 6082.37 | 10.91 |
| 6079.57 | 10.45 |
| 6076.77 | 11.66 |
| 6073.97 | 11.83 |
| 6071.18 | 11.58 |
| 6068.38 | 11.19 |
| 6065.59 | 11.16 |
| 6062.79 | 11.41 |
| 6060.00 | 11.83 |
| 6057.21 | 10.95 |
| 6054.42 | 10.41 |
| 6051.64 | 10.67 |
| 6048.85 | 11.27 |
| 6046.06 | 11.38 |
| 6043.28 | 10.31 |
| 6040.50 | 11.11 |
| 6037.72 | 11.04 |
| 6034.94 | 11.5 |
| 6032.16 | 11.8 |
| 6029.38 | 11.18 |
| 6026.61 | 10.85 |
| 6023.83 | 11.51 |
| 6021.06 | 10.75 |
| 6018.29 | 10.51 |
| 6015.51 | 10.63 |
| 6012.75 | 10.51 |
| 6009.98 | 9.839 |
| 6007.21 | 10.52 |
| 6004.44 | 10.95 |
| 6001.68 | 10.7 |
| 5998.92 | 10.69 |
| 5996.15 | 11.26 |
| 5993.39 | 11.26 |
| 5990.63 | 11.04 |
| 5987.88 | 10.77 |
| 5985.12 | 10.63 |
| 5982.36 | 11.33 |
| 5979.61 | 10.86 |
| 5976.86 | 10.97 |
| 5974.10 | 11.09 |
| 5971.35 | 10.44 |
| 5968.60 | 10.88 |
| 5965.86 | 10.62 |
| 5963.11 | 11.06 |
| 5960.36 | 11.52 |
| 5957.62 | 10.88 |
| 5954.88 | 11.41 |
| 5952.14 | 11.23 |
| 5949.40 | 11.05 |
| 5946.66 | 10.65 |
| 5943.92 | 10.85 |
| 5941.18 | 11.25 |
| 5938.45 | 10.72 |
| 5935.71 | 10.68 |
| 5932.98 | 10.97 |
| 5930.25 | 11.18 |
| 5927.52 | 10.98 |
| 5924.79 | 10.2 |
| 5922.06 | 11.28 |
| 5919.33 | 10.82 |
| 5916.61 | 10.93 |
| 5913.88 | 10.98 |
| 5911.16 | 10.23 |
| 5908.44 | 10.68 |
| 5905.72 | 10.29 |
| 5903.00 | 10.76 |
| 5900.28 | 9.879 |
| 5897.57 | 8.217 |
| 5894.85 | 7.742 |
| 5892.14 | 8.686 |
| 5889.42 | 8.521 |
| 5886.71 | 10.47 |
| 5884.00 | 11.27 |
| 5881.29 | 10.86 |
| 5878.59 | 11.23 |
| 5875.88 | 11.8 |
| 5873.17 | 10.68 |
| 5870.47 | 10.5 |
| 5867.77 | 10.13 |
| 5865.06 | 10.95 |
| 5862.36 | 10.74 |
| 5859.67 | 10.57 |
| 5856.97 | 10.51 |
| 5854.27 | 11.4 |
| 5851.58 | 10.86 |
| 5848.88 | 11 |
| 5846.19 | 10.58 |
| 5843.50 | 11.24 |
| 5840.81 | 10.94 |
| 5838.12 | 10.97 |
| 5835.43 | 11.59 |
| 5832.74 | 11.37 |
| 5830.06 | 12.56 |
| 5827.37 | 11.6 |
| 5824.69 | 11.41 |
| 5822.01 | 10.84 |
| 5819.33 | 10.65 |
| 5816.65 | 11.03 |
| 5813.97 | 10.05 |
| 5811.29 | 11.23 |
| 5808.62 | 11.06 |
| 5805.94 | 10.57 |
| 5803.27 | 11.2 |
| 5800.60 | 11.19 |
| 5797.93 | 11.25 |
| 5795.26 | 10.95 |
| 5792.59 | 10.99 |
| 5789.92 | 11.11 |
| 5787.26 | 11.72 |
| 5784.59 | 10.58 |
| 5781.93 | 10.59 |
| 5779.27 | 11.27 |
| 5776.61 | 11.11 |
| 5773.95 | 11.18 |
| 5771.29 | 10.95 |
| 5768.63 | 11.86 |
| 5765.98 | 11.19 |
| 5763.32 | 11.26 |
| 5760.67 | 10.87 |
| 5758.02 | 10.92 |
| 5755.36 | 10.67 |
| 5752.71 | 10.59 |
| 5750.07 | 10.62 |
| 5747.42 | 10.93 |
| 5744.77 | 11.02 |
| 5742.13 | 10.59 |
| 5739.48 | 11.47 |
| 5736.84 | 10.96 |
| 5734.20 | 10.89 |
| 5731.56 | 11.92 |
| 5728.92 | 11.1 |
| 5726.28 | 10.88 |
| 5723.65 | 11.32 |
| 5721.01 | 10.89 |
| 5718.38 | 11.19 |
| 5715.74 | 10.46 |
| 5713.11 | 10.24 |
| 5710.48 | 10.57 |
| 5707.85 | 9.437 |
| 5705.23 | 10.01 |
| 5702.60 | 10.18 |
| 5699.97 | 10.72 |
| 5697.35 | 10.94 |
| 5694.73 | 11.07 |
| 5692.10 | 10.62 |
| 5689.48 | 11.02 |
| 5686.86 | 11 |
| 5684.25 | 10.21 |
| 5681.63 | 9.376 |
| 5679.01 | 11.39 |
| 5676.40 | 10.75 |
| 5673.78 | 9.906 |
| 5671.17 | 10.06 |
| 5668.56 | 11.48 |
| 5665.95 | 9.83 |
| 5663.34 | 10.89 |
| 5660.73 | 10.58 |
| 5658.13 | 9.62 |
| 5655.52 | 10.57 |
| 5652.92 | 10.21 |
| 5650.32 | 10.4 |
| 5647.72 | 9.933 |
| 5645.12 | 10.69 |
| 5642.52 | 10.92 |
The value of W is 1.08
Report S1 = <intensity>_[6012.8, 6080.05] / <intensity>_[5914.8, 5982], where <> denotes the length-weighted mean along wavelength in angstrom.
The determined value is 1.02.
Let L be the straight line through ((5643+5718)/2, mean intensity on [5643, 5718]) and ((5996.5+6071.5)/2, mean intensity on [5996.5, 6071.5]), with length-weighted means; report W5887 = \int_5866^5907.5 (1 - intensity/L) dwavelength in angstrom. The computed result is 2.58 angstrom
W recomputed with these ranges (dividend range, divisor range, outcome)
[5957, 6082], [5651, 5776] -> 1.14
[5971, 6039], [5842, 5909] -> 1.10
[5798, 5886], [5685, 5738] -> 1.07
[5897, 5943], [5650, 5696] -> 1.10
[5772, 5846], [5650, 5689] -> 1.12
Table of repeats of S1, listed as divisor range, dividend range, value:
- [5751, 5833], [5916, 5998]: 0.99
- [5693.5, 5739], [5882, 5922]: 0.93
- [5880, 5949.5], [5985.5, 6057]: 1.05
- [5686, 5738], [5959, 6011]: 1.01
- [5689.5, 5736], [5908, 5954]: 1.01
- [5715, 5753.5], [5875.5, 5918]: 0.92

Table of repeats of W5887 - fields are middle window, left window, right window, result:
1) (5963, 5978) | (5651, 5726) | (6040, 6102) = 0.2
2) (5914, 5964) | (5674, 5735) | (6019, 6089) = 0.2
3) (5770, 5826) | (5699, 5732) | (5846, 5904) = -2.7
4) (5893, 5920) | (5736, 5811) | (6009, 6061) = 2.4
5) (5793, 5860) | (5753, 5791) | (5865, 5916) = -2.5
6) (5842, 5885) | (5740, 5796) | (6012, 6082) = 0.6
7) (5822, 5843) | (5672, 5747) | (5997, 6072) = -1.2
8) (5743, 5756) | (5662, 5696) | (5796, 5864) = 0.0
